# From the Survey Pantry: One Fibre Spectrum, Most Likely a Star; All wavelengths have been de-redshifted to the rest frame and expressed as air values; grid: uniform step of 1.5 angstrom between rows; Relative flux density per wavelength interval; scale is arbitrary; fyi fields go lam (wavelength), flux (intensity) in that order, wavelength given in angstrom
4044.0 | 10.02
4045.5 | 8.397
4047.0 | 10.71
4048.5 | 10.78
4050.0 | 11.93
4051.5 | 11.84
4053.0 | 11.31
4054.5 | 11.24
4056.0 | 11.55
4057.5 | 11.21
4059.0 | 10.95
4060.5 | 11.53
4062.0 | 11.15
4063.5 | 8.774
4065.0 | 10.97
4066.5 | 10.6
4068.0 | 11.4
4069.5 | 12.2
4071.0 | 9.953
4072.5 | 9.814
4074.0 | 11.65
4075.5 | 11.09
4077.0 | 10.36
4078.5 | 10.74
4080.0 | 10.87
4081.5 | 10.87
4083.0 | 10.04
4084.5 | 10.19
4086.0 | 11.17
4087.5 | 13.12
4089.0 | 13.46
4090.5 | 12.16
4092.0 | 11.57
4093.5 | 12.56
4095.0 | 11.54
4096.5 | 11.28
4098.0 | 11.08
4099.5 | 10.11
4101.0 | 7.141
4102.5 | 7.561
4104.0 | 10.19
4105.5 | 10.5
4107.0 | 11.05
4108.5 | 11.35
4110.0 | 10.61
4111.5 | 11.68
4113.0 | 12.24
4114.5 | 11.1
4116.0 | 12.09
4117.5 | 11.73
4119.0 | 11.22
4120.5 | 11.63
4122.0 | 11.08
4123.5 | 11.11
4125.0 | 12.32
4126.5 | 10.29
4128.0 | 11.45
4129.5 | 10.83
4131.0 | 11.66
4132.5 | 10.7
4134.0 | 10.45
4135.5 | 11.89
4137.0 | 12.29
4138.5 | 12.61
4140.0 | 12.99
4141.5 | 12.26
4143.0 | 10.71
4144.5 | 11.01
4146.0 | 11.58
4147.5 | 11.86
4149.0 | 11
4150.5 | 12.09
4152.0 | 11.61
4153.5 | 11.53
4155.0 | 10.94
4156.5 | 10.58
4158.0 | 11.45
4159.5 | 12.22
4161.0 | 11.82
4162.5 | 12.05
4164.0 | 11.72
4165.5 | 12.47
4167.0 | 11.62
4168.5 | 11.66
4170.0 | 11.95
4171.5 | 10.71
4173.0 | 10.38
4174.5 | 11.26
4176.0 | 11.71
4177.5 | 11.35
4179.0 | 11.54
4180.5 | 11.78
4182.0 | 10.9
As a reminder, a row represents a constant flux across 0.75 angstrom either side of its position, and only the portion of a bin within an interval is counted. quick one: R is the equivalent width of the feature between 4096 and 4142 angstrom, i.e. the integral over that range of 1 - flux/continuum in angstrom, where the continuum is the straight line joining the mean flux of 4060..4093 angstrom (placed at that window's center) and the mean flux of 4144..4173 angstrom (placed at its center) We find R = 0.9 angstrom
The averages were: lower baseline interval 11.1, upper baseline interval 11.5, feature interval 11.1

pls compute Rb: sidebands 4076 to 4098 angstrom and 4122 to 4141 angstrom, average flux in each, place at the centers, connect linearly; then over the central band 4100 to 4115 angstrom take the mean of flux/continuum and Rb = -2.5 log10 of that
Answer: 0.11 mag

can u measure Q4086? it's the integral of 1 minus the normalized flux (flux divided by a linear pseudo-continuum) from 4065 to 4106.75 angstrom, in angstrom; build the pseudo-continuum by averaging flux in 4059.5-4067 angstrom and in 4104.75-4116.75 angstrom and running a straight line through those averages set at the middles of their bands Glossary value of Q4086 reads 0.3 angstrom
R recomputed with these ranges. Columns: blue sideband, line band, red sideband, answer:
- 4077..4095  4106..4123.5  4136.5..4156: 0.27 angstrom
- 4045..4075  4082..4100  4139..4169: -0.59 angstrom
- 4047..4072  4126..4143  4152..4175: -0.28 angstrom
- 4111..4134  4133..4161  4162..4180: -0.39 angstrom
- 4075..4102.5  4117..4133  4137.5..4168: 0.16 angstrom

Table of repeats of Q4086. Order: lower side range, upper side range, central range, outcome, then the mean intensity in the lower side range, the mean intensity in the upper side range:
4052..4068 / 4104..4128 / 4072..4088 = 0.29 angstrom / 11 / 11.3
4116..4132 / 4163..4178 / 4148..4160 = 0.03 angstrom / 11.4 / 11.5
